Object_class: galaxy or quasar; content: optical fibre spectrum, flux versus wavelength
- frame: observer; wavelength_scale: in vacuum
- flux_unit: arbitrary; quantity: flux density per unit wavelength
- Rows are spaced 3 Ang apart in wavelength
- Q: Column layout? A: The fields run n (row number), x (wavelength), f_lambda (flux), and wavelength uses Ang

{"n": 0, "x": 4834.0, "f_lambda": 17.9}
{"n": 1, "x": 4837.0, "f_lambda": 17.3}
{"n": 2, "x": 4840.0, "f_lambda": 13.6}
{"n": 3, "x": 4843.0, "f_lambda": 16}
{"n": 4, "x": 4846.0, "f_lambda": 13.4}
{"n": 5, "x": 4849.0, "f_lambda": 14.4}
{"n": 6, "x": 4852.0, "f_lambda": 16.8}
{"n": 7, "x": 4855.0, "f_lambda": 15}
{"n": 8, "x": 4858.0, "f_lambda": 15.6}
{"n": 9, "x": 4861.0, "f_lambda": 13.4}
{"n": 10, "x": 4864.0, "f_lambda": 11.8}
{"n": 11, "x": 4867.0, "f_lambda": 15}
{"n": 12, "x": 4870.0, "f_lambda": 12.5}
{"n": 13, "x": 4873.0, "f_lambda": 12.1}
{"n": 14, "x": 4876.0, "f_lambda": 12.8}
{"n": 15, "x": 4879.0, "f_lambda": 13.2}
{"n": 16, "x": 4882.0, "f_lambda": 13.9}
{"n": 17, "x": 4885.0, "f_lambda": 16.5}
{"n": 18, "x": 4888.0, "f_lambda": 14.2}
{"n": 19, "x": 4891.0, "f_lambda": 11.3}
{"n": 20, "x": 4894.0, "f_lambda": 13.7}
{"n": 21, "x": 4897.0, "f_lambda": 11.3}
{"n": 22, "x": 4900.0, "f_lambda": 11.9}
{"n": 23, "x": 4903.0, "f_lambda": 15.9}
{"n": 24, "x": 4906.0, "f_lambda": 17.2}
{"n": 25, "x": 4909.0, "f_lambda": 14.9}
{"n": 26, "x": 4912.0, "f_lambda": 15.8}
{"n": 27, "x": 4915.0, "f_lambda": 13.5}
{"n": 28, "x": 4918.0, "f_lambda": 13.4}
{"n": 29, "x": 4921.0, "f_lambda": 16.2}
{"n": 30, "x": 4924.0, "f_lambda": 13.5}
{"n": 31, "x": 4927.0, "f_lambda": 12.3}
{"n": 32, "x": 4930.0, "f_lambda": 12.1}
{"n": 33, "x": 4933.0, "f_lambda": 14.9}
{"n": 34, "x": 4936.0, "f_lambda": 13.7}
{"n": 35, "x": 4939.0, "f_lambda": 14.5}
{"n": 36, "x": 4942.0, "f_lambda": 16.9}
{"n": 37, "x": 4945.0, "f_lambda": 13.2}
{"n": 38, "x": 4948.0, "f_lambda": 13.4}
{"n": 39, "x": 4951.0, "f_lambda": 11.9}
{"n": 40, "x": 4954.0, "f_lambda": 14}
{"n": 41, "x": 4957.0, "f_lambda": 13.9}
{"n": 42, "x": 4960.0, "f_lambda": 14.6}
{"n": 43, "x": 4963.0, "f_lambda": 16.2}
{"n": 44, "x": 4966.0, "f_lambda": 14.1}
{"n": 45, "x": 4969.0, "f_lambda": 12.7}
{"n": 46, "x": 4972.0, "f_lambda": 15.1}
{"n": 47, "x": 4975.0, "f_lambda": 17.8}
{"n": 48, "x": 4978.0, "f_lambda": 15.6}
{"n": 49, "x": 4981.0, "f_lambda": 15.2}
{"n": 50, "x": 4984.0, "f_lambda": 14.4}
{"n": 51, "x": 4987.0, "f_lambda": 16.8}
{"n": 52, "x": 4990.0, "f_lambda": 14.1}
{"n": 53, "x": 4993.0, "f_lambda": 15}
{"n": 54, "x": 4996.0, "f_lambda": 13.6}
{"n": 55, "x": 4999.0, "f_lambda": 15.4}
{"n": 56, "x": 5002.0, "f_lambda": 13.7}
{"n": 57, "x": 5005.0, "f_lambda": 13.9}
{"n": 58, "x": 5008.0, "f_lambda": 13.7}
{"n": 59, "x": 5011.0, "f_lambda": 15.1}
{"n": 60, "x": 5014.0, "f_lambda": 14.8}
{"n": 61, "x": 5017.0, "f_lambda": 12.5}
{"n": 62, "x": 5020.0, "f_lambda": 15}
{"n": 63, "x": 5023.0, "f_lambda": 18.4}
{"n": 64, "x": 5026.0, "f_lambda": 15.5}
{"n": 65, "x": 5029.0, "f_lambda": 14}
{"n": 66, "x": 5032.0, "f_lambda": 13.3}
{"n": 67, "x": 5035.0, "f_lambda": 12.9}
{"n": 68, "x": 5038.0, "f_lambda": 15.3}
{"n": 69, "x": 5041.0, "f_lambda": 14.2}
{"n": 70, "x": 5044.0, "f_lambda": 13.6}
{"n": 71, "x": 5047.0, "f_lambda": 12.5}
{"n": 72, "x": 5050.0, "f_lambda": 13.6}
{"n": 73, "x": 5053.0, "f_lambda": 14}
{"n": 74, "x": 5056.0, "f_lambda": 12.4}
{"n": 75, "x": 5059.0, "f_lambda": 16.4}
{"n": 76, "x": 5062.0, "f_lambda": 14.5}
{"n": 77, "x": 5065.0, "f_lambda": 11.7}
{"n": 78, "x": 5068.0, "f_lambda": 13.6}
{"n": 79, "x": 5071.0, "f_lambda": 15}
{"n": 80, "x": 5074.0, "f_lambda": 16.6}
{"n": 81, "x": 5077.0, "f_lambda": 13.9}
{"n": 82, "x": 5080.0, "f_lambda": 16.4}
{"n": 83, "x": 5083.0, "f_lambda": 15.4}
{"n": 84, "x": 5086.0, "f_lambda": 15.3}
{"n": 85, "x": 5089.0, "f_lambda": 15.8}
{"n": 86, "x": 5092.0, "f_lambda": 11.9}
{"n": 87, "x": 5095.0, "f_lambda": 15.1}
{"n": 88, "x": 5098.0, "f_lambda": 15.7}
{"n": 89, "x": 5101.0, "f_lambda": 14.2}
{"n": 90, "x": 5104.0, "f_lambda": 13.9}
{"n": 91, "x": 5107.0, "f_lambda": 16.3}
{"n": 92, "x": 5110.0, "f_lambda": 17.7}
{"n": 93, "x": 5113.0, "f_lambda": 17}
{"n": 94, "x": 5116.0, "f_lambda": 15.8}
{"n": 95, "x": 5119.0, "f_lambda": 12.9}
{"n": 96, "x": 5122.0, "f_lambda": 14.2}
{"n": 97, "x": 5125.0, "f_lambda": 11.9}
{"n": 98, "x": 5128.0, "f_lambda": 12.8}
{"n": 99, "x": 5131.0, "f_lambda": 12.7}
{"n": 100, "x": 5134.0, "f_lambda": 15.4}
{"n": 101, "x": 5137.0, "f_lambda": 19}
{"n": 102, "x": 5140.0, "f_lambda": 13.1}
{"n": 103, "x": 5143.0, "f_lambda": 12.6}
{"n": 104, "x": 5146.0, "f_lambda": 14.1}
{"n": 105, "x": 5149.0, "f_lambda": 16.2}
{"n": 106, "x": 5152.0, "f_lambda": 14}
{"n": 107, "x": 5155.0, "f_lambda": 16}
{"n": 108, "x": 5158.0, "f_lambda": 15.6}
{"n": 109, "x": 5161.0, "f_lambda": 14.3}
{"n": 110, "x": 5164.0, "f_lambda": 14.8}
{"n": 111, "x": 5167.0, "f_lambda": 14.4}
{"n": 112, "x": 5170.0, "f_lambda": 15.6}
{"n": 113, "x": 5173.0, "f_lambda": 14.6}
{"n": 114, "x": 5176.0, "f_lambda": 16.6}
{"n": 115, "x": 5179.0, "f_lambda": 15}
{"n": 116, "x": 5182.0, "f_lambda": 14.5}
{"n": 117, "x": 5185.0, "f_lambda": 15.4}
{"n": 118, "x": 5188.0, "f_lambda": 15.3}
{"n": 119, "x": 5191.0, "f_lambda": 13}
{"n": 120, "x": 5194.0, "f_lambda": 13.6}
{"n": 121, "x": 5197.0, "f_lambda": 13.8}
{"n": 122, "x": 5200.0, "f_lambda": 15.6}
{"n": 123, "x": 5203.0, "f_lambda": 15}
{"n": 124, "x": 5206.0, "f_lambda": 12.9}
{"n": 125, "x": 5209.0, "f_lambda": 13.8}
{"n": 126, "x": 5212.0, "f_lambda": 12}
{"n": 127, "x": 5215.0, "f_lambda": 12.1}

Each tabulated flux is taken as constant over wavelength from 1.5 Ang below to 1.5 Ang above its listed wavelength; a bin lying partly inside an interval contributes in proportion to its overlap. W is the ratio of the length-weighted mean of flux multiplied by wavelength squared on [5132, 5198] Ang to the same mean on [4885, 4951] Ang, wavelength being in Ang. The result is 1.17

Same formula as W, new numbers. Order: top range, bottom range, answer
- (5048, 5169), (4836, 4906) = 1.15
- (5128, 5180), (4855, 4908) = 1.21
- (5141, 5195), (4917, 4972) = 1.15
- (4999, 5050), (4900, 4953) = 1.04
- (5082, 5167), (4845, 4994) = 1.13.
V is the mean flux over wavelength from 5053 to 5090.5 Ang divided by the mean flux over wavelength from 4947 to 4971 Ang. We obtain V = 1.06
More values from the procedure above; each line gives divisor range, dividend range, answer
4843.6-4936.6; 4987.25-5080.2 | 1.03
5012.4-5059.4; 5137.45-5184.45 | 1.05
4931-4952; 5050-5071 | 0.98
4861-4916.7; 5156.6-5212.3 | 1.06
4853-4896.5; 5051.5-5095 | 1.07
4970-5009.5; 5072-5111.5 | 1.02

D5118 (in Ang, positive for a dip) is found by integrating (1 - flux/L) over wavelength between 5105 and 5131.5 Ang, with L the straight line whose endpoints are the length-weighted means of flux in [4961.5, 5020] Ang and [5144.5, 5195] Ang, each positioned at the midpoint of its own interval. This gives 0.4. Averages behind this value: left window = 14.7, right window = 14.9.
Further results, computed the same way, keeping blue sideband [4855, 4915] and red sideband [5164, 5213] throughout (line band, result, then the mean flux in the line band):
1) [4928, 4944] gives -0.40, 14.3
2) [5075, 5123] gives -2.76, 15.1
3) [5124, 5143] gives 0.37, 14.1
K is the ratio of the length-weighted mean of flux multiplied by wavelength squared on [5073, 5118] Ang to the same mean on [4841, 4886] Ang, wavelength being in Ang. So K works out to 1.19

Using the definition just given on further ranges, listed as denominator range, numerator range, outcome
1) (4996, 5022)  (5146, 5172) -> 1.12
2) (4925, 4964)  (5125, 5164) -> 1.13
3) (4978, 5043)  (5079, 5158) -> 1.06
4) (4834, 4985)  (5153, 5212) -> 1.14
